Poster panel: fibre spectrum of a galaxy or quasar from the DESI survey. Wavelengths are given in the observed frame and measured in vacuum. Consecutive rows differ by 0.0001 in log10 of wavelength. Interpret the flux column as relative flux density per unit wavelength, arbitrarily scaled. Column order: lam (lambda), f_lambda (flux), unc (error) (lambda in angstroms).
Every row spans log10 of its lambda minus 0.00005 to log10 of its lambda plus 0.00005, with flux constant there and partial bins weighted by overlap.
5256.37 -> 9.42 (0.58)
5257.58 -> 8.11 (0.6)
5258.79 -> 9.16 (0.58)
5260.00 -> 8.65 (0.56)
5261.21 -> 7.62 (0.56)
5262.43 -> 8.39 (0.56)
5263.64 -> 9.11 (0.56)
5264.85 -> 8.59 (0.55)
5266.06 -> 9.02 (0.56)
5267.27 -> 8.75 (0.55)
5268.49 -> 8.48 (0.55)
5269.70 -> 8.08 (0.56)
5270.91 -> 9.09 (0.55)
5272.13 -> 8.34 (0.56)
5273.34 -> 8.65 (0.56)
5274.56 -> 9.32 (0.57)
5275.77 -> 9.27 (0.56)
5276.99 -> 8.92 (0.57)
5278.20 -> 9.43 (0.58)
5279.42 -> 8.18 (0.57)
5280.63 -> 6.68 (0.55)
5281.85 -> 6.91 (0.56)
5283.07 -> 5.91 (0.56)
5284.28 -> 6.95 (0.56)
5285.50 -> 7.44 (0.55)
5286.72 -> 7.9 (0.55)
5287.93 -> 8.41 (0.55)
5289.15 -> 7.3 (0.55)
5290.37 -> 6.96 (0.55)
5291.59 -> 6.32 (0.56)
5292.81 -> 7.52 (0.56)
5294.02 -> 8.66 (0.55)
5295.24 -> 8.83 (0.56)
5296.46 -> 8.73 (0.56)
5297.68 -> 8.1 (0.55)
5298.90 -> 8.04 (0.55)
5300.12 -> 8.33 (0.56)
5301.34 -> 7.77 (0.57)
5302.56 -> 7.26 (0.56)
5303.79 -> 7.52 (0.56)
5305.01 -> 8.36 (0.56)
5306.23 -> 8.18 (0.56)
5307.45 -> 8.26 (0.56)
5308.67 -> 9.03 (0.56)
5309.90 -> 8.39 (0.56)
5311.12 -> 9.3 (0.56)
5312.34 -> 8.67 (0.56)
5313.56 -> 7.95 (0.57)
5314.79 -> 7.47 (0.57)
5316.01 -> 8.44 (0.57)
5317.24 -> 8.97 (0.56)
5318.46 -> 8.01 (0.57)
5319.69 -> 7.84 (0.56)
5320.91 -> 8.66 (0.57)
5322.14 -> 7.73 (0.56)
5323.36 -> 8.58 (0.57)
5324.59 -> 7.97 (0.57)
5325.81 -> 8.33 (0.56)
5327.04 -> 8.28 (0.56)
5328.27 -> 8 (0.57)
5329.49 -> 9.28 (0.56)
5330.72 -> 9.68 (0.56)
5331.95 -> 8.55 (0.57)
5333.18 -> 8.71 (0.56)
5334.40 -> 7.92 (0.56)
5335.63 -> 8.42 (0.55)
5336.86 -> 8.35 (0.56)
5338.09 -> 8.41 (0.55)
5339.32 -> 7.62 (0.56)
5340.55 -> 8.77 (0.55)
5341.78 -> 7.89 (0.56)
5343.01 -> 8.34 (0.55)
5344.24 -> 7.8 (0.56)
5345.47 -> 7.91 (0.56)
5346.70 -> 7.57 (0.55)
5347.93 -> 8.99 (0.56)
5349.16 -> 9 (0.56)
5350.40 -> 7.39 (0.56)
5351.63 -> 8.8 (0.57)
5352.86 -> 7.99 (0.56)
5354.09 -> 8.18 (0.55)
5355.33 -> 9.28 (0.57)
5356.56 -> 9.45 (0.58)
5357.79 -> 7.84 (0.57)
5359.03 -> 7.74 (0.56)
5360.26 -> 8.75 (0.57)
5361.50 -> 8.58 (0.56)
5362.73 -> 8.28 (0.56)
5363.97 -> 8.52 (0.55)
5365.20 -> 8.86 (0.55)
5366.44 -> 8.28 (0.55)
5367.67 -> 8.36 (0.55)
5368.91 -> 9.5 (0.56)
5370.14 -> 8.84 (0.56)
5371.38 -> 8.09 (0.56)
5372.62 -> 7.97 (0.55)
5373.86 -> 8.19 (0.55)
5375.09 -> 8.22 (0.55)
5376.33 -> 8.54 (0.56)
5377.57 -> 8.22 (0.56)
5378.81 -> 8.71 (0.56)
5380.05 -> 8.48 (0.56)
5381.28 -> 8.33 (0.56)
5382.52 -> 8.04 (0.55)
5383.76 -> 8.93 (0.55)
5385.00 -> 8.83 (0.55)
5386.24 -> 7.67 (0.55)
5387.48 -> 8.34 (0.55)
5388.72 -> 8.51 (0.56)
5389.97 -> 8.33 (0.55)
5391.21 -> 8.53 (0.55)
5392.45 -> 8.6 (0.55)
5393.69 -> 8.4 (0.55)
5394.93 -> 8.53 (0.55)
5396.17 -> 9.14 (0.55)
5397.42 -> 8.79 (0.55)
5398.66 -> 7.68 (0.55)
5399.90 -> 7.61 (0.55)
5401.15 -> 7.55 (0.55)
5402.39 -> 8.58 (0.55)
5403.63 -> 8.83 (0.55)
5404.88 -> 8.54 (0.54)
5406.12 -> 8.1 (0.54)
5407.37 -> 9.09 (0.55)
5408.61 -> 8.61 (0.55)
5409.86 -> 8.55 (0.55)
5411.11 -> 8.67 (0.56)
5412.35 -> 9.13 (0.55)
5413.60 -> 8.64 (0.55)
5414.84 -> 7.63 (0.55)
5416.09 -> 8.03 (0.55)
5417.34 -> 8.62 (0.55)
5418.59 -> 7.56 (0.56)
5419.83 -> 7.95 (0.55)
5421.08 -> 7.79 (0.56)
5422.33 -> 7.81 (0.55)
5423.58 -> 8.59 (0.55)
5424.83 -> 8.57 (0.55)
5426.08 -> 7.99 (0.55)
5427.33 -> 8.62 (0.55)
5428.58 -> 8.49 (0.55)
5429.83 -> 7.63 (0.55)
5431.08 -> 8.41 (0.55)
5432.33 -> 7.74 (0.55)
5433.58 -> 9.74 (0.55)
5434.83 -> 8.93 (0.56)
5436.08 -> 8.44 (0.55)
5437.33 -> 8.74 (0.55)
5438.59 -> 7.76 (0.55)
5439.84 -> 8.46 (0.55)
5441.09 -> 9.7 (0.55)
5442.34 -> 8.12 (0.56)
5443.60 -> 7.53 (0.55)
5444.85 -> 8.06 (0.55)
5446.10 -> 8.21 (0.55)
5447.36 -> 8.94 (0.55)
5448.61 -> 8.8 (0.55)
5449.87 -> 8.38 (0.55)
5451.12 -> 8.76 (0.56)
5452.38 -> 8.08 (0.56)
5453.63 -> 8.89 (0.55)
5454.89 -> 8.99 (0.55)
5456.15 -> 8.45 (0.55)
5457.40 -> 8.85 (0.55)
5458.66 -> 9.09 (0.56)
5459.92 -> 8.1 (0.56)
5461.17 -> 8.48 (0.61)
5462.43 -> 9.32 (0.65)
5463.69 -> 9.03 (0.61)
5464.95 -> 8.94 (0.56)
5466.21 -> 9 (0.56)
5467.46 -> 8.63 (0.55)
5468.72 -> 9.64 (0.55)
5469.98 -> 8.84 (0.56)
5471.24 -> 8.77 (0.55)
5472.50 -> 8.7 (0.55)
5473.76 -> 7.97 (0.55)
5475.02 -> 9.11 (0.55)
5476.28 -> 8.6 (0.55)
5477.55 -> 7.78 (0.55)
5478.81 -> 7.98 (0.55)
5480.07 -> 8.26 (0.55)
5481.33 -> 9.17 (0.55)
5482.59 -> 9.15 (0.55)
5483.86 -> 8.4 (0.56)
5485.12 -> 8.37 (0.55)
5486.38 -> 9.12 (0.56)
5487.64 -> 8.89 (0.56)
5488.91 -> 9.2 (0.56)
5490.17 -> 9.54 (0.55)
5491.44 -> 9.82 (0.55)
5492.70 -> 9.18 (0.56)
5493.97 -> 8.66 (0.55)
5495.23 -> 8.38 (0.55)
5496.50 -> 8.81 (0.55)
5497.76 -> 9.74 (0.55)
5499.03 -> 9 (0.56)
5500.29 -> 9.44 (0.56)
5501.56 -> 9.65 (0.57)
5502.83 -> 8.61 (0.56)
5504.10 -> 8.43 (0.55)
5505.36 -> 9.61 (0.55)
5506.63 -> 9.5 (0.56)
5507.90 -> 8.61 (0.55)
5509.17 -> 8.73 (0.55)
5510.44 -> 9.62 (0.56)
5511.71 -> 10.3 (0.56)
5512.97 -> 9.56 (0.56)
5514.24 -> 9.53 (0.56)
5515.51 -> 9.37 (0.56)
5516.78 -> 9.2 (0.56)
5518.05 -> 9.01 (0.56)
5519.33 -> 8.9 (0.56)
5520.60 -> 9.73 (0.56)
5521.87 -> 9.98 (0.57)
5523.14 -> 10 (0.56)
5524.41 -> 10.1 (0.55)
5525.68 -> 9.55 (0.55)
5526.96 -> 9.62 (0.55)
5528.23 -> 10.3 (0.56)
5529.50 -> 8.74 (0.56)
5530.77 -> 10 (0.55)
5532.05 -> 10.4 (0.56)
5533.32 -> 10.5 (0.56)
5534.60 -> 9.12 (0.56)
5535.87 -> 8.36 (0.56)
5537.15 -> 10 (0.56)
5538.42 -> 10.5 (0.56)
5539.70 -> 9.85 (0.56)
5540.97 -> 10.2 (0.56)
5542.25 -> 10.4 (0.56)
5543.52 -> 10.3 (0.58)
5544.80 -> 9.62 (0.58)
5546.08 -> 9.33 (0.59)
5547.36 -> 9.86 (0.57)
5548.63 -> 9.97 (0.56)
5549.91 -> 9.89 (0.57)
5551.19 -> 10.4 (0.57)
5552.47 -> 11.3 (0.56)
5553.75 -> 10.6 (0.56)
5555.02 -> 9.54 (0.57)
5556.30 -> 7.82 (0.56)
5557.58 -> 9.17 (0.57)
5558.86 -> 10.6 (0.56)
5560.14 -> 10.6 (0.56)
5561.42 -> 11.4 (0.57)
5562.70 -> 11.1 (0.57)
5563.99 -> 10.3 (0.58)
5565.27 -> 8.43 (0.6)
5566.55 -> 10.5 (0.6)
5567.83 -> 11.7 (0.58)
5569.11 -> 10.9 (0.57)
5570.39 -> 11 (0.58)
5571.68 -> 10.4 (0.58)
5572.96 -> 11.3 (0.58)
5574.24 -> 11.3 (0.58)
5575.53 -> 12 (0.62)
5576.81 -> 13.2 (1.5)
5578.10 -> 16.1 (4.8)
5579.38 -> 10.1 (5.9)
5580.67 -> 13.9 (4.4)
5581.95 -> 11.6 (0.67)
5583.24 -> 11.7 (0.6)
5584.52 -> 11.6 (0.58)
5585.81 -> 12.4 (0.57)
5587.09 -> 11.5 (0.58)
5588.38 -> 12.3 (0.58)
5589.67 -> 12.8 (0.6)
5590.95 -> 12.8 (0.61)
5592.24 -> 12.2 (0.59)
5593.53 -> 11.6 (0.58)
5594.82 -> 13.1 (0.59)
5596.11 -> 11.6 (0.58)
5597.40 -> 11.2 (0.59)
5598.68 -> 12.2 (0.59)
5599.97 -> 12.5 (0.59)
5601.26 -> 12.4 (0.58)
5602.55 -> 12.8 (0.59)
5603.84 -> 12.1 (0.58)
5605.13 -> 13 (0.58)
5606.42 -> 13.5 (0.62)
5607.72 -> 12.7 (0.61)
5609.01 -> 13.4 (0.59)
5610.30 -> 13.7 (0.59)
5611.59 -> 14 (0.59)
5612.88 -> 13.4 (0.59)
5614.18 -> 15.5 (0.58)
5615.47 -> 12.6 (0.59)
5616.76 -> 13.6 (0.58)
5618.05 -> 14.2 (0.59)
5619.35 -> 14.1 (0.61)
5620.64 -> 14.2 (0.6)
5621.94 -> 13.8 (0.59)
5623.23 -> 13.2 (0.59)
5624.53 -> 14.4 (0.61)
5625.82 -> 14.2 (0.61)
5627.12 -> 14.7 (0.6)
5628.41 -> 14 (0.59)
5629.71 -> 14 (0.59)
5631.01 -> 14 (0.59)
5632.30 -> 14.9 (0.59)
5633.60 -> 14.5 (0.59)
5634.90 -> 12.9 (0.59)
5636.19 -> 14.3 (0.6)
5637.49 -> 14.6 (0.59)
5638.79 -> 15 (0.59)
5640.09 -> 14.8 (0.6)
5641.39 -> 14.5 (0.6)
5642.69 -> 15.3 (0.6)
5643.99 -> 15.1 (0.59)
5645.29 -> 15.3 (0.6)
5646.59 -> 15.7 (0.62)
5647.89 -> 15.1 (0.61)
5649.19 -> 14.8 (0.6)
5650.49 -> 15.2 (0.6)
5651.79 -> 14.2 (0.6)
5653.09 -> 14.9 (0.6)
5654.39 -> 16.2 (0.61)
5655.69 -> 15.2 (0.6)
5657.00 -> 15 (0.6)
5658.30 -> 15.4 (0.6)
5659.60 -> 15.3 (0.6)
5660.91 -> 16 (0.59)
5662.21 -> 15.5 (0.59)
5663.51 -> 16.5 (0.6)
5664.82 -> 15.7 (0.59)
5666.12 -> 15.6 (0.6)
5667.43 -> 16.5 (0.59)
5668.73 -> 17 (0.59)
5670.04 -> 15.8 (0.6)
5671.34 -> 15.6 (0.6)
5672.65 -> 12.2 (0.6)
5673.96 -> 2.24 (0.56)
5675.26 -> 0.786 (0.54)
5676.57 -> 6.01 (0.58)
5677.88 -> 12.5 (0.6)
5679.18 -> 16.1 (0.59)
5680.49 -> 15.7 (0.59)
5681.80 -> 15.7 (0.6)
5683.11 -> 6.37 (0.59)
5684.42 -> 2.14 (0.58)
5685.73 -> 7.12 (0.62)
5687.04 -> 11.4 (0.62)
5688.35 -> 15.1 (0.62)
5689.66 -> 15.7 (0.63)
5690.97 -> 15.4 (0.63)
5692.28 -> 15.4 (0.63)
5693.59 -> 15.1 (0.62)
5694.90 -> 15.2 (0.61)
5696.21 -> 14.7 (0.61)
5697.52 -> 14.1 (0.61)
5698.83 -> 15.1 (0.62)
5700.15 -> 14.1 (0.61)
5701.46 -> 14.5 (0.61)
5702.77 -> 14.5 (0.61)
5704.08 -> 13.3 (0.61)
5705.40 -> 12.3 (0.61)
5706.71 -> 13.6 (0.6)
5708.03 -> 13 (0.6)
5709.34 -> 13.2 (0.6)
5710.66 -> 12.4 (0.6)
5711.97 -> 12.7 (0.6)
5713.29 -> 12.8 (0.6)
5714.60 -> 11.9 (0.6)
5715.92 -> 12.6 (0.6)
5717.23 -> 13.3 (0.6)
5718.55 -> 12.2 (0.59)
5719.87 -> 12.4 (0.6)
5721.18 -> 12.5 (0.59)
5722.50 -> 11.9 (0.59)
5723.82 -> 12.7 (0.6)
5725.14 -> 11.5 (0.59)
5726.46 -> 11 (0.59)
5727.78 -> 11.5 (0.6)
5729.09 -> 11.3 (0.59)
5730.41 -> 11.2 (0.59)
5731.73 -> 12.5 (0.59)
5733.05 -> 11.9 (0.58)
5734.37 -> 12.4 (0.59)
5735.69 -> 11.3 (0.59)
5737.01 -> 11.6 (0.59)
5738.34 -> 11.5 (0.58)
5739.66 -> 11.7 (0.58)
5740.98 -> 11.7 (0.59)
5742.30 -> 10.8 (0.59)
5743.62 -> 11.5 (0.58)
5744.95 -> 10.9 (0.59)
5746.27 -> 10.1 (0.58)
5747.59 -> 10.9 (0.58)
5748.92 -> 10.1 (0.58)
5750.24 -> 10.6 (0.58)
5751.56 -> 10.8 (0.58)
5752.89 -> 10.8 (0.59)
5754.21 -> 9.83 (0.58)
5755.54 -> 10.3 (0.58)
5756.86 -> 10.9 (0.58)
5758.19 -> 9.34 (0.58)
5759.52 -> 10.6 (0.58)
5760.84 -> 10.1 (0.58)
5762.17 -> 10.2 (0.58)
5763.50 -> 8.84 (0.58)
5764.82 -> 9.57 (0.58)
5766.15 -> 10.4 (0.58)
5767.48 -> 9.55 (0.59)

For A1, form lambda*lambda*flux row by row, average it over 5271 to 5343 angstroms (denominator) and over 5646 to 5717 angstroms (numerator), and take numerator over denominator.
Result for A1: 1.88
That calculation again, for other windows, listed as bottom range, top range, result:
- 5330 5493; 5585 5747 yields 1.69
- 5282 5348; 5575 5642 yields 1.82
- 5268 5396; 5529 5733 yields 1.69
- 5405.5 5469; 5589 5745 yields 1.68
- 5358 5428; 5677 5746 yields 1.67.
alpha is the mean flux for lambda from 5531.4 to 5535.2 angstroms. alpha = 9.99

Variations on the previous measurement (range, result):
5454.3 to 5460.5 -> 8.69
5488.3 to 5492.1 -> 9.53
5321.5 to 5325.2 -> 8.1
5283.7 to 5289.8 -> 7.6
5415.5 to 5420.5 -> 8.04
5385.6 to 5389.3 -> 8.18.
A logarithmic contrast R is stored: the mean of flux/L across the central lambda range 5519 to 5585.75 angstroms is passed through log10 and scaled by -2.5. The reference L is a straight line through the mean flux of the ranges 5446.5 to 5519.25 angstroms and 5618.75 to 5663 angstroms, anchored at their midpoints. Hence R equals 0.10 mag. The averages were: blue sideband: 8.93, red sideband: 14.7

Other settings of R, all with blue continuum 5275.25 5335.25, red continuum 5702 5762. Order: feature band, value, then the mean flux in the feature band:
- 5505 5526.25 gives 0.044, 9.49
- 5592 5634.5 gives -0.243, 13.4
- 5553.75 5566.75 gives 0.031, 9.96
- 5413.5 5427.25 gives 0.123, 8.11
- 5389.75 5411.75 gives 0.058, 8.46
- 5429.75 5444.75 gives 0.095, 8.45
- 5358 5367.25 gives 0.025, 8.4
